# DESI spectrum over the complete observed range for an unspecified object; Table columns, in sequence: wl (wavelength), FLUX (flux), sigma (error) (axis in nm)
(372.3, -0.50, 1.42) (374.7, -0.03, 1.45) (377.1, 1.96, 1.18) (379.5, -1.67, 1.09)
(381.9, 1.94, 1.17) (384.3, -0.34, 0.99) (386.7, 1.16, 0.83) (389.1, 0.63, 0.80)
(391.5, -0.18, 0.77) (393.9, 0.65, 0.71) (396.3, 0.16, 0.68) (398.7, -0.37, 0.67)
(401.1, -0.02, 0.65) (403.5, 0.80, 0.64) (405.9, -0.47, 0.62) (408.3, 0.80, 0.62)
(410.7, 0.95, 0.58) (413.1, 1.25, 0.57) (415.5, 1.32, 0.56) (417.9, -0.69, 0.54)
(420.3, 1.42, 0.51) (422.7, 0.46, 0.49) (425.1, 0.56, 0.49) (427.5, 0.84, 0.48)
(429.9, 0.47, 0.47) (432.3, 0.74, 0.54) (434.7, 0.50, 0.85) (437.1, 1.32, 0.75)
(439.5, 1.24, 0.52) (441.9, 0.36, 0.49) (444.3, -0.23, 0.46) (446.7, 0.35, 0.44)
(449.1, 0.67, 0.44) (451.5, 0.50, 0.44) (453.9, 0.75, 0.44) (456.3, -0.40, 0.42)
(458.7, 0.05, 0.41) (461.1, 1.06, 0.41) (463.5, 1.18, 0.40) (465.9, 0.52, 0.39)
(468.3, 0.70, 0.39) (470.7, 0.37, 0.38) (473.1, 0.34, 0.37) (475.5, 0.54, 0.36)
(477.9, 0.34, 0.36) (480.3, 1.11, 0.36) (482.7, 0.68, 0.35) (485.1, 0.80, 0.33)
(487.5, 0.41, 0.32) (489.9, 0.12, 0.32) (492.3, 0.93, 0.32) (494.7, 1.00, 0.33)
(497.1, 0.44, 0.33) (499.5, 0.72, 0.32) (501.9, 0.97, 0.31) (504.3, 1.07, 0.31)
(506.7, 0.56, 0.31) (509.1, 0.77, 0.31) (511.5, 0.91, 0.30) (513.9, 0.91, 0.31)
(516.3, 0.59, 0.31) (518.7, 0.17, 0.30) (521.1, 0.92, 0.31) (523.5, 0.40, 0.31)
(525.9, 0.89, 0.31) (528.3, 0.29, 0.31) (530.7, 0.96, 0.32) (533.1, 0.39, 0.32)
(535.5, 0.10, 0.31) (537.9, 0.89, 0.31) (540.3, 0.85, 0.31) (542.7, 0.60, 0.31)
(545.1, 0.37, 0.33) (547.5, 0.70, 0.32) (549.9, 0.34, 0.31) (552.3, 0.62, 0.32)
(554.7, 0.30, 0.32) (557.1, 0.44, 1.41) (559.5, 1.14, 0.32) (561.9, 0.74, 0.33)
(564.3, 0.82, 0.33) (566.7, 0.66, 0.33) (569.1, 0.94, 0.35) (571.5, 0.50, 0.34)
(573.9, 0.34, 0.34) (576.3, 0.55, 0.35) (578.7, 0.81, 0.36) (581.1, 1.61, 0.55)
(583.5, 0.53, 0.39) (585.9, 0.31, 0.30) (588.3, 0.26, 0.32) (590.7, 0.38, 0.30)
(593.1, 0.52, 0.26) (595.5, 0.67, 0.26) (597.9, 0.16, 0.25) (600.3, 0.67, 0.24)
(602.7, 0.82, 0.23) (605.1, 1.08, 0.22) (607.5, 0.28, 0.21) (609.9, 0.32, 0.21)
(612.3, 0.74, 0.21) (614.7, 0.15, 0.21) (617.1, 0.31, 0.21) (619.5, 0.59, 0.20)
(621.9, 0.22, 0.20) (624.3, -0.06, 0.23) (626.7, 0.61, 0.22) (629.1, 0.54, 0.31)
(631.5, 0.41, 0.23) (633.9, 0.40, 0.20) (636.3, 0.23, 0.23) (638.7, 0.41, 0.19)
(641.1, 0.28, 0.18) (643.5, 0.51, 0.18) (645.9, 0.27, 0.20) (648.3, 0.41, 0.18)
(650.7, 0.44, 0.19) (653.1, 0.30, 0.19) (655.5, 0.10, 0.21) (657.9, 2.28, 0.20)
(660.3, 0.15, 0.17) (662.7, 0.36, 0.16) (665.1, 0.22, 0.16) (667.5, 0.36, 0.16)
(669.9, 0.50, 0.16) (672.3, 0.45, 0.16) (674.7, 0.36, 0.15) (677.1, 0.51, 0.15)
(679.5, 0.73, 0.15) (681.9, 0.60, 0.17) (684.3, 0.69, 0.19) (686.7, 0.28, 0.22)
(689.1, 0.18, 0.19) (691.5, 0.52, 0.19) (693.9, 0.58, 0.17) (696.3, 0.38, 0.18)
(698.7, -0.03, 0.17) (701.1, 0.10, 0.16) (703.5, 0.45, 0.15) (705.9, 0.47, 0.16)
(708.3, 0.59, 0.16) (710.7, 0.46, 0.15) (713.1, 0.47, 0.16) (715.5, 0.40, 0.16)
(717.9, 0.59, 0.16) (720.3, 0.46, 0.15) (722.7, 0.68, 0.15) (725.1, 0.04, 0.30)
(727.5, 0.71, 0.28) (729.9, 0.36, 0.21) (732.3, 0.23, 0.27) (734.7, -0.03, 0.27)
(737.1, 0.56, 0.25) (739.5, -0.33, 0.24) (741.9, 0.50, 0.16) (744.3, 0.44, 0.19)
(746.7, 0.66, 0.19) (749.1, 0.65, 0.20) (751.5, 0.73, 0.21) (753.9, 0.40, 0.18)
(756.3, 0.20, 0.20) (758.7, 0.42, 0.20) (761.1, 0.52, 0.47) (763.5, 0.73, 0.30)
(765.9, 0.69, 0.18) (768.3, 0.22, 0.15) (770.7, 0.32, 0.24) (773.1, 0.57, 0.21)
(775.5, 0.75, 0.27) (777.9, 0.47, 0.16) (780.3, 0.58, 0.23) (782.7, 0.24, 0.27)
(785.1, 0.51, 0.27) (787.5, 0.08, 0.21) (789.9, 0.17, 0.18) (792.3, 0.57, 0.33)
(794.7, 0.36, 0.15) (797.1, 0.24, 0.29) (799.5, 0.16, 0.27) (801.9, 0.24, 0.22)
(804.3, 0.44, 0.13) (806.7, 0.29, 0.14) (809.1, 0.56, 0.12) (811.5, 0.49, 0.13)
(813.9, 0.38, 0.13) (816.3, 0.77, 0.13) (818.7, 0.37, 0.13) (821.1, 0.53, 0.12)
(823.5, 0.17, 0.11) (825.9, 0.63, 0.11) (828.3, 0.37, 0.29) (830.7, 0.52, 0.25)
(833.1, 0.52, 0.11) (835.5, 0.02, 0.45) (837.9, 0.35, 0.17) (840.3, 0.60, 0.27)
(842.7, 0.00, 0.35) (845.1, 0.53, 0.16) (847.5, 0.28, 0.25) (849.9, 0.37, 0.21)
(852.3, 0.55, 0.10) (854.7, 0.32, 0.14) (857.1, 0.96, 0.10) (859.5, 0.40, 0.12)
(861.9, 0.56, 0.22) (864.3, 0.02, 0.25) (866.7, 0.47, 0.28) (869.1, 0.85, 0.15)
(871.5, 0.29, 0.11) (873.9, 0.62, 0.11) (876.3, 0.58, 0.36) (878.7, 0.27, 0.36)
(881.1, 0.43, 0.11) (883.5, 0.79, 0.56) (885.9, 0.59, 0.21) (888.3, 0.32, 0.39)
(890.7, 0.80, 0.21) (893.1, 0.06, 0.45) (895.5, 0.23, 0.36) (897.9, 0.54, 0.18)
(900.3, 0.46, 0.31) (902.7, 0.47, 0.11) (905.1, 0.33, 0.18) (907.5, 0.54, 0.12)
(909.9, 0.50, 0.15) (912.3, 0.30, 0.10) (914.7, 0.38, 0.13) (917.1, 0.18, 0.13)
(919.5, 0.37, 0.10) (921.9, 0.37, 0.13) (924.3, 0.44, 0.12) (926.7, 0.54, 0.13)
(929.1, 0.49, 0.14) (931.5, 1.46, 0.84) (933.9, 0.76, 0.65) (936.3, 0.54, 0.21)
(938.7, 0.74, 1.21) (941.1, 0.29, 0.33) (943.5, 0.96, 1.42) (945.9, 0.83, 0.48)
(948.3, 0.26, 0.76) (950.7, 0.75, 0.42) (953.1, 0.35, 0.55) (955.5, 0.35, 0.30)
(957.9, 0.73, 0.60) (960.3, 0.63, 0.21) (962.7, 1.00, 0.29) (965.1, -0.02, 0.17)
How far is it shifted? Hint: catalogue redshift 0.763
